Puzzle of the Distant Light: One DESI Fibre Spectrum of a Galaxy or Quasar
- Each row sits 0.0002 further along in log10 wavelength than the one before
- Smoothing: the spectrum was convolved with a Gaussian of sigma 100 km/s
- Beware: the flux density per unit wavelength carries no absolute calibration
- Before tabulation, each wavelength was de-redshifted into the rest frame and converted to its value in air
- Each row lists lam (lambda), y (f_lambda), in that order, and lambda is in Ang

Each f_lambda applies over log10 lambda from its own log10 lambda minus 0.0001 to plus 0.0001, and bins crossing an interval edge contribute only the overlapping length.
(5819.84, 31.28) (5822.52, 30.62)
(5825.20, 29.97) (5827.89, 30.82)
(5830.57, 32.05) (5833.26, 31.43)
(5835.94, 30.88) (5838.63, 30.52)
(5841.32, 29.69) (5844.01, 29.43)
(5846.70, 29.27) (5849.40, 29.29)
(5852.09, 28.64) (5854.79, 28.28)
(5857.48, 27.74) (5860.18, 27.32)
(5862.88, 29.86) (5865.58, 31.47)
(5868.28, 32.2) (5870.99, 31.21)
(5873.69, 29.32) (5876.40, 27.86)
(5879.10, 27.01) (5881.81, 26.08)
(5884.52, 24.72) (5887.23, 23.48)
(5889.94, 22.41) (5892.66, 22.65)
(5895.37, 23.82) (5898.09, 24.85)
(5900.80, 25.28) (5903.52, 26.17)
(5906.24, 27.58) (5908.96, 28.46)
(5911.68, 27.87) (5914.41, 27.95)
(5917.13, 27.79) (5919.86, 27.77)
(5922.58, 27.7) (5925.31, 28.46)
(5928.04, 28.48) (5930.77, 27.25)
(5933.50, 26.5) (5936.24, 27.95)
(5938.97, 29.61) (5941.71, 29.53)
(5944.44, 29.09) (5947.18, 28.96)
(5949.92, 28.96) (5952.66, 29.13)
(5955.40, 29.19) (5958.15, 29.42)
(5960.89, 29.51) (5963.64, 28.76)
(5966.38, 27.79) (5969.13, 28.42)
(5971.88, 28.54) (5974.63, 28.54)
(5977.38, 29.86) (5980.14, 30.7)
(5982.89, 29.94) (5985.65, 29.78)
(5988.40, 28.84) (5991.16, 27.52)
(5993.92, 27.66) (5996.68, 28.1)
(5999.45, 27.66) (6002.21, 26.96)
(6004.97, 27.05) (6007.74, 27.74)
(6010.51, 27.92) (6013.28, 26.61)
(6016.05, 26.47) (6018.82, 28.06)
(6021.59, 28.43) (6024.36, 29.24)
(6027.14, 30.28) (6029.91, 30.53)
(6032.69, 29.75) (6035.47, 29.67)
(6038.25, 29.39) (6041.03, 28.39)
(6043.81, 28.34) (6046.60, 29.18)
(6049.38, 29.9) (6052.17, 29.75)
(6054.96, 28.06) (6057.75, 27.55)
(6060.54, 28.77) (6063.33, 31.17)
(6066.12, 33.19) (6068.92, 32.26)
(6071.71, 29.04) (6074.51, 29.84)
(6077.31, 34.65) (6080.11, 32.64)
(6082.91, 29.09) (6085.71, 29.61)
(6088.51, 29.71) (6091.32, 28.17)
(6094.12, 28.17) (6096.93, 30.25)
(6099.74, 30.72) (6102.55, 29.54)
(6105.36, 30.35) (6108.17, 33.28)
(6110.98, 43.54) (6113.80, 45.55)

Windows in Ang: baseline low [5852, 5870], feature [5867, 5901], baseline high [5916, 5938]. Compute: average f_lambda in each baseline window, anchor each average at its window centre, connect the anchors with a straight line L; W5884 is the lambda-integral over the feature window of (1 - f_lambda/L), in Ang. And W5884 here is 3.1 Ang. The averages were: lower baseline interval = 29.4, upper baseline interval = 27.8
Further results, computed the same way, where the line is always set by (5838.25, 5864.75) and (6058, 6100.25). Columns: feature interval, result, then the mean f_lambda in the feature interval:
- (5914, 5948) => 1.45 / 28.2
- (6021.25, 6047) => 0.65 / 29.4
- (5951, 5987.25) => 0.64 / 29.2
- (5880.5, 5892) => 2.02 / 24.1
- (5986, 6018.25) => 2.52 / 27.6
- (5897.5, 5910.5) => 1.21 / 26.6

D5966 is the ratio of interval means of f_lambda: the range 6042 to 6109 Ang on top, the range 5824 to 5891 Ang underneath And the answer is 1.04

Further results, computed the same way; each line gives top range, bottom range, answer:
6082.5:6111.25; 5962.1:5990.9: 1.06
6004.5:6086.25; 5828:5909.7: 1.05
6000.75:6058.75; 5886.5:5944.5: 1.06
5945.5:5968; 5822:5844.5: 0.94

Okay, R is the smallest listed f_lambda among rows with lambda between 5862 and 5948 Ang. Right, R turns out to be 22.41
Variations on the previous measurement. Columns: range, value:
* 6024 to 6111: 27.55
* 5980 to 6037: 26.47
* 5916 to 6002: 26.5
